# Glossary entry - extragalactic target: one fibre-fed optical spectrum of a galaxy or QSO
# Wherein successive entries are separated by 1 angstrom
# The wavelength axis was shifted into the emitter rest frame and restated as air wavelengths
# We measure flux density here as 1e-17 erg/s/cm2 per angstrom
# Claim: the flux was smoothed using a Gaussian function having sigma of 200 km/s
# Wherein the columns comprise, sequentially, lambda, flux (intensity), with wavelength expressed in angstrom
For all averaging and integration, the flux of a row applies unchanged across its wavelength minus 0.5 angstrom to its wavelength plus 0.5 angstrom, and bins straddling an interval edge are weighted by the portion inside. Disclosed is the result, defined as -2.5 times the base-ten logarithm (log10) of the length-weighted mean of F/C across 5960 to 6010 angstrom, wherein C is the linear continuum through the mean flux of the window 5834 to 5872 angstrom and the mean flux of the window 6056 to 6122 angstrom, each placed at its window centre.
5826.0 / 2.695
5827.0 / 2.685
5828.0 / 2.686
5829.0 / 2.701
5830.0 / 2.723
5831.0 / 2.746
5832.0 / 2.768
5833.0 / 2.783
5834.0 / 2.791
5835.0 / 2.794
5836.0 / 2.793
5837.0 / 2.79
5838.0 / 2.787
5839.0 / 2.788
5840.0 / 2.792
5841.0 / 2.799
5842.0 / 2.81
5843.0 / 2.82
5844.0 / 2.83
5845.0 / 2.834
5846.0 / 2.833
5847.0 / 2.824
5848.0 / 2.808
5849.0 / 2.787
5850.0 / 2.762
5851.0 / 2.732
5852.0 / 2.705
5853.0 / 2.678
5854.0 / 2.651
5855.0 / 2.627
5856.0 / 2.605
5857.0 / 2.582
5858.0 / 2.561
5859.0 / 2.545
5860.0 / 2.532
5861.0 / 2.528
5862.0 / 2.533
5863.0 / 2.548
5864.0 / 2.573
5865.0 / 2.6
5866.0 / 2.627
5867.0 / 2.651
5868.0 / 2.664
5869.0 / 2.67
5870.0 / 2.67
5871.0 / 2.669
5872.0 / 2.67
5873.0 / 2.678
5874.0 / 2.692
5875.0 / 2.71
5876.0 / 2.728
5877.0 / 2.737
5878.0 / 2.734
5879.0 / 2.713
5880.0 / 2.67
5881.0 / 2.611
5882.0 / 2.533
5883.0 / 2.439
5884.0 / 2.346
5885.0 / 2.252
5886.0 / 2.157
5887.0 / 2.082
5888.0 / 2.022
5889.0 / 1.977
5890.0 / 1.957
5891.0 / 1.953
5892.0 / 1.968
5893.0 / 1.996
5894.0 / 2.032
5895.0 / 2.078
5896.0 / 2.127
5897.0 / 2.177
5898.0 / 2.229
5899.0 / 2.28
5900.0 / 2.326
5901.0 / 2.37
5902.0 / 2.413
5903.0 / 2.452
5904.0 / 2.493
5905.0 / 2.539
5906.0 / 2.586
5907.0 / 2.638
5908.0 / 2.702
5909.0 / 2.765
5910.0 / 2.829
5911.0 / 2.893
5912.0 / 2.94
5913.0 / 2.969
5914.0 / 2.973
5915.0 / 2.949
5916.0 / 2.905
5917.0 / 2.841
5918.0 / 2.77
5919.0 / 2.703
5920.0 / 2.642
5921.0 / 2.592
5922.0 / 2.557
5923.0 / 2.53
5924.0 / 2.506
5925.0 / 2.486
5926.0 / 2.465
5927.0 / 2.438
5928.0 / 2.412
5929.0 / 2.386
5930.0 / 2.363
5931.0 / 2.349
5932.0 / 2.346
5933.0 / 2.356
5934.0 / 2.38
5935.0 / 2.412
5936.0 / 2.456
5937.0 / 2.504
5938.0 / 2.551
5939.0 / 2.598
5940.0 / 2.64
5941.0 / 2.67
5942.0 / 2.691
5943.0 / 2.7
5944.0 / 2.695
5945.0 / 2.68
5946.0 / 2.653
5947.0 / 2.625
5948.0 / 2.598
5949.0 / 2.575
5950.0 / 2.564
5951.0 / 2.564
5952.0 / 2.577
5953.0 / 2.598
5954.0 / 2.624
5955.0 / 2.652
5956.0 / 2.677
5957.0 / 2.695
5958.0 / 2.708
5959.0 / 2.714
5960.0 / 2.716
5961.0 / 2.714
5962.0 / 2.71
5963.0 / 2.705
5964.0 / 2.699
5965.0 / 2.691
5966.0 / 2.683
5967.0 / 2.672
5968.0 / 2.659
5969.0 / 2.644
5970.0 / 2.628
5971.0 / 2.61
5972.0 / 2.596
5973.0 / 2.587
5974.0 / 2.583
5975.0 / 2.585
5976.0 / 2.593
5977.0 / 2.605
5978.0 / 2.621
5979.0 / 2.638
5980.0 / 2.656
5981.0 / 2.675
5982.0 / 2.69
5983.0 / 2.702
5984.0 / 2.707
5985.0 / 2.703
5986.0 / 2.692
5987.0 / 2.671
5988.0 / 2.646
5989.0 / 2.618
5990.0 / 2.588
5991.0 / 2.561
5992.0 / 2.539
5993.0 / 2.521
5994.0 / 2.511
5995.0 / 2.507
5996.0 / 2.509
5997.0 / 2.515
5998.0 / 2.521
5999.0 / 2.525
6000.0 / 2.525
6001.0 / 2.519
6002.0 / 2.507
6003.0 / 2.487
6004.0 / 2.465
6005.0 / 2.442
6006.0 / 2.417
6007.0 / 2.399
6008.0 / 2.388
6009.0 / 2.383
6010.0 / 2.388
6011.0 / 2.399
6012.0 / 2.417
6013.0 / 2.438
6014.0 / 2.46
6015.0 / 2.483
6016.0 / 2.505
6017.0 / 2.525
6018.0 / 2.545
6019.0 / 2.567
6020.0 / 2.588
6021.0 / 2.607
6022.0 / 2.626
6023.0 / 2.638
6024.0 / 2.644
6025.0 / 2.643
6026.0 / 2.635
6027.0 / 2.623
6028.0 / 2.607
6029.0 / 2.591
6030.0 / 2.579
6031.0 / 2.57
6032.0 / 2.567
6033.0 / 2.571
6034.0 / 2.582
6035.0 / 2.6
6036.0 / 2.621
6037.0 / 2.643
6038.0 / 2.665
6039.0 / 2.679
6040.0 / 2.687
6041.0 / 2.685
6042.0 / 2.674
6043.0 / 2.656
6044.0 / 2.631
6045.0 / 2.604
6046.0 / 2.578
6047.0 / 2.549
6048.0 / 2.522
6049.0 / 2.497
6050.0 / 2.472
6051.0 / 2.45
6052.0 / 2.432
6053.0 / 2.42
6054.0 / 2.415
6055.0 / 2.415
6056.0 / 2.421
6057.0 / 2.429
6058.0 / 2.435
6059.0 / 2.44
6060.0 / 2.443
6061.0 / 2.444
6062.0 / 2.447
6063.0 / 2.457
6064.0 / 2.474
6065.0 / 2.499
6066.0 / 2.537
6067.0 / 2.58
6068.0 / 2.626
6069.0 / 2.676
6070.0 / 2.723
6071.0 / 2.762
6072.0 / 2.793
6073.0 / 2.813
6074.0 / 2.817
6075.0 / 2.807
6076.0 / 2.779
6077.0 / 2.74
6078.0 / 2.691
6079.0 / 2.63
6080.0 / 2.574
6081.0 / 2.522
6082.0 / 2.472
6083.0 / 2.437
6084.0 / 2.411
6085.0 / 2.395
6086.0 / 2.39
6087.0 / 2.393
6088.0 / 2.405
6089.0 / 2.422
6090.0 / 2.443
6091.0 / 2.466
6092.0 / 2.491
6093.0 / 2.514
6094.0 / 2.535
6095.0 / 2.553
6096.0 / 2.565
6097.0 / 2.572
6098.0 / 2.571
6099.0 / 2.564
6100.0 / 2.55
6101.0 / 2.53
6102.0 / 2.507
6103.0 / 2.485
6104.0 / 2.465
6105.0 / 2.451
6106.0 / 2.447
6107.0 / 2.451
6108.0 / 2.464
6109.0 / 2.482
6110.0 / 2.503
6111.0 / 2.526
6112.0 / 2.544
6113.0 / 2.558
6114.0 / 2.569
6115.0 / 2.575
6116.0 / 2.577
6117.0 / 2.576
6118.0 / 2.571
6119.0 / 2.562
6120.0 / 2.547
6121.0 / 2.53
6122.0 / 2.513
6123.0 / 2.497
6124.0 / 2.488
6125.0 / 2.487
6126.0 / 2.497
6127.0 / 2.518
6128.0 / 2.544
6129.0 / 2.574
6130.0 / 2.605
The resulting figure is 0.010 mag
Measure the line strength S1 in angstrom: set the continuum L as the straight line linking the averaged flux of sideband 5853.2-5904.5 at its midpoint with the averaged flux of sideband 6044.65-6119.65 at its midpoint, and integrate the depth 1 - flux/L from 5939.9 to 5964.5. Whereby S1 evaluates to -1.83 angstrom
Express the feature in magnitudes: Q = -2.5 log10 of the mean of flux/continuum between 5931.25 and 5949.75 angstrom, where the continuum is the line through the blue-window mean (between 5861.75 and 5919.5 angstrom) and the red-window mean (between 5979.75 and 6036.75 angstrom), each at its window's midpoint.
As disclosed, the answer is -0.01 mag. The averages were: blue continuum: 2.51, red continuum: 2.55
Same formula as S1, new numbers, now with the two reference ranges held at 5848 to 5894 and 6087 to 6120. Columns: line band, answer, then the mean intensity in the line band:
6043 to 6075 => -0.4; 2.55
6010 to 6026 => -0.2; 2.54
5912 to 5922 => -1.2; 2.81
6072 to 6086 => -0.6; 2.62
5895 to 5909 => 0.6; 2.41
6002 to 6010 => 0.3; 2.43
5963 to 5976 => -0.6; 2.64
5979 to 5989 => -0.7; 2.68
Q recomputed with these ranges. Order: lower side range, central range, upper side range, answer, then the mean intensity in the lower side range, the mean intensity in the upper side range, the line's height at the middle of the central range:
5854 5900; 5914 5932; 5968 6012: -0.04 mag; 2.44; 2.56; 2.49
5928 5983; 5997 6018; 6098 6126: 0.05 mag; 2.6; 2.52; 2.57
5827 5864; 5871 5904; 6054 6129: 0.14 mag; 2.72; 2.53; 2.69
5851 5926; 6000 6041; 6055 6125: 0.00 mag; 2.53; 2.54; 2.53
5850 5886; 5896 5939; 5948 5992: 0.03 mag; 2.61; 2.64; 2.63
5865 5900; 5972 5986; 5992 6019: -0.08 mag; 2.4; 2.48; 2.46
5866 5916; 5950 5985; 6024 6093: -0.05 mag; 2.49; 2.56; 2.52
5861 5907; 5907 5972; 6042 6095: -0.07 mag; 2.42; 2.54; 2.46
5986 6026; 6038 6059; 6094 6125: 0.00 mag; 2.52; 2.53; 2.52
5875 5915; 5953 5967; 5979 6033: -0.08 mag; 2.44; 2.55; 2.51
